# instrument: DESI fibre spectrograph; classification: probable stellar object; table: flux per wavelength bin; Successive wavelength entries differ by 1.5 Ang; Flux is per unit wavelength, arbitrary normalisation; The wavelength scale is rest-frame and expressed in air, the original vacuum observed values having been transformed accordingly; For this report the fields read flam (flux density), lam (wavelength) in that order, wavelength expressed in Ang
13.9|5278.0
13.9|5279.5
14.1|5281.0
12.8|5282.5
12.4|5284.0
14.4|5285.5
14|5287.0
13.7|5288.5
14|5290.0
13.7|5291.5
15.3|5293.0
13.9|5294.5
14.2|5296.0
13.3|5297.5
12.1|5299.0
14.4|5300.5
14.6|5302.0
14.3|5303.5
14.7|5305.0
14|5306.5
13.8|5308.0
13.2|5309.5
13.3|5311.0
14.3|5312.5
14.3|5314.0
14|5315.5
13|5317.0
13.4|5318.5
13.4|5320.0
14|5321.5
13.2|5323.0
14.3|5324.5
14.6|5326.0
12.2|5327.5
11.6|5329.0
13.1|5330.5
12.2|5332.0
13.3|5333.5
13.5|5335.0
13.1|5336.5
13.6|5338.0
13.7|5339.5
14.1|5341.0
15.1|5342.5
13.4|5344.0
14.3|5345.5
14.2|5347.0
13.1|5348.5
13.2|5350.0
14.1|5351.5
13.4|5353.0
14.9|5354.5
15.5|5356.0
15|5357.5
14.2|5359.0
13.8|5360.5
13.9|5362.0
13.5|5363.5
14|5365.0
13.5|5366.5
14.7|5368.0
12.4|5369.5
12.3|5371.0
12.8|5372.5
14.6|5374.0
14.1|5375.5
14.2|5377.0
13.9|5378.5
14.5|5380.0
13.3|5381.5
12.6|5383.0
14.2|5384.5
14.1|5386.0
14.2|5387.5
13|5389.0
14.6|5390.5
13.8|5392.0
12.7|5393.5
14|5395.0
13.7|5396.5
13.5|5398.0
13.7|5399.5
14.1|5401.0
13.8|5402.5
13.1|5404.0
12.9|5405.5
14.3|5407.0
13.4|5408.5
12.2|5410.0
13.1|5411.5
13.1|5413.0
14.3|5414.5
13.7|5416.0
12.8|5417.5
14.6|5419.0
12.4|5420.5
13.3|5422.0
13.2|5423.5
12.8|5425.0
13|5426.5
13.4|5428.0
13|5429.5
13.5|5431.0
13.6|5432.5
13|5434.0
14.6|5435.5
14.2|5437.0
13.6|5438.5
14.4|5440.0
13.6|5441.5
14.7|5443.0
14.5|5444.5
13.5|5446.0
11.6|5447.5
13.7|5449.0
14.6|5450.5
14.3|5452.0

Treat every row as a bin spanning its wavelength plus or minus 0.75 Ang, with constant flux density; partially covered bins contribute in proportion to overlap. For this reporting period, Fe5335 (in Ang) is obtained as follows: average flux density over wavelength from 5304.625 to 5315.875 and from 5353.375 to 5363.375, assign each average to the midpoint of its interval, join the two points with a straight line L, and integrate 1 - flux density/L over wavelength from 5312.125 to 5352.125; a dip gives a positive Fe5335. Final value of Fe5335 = 1.7 Ang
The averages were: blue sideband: 13.9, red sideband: 14.4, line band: 13.6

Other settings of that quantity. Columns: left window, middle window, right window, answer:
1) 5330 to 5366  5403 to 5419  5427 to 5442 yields 0.4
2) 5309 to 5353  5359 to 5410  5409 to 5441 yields -0.7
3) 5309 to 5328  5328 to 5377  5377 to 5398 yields 0.0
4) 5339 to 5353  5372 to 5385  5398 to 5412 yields -0.2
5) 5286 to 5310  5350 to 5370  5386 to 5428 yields -0.6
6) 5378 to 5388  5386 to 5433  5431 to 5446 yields 1.5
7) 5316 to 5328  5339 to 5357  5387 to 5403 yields -0.6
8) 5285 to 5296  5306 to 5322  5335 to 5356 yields 0.4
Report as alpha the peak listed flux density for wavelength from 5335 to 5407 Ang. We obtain 15.5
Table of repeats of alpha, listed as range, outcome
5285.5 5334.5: 15.3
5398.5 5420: 14.6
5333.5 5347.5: 15.1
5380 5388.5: 14.5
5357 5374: 15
